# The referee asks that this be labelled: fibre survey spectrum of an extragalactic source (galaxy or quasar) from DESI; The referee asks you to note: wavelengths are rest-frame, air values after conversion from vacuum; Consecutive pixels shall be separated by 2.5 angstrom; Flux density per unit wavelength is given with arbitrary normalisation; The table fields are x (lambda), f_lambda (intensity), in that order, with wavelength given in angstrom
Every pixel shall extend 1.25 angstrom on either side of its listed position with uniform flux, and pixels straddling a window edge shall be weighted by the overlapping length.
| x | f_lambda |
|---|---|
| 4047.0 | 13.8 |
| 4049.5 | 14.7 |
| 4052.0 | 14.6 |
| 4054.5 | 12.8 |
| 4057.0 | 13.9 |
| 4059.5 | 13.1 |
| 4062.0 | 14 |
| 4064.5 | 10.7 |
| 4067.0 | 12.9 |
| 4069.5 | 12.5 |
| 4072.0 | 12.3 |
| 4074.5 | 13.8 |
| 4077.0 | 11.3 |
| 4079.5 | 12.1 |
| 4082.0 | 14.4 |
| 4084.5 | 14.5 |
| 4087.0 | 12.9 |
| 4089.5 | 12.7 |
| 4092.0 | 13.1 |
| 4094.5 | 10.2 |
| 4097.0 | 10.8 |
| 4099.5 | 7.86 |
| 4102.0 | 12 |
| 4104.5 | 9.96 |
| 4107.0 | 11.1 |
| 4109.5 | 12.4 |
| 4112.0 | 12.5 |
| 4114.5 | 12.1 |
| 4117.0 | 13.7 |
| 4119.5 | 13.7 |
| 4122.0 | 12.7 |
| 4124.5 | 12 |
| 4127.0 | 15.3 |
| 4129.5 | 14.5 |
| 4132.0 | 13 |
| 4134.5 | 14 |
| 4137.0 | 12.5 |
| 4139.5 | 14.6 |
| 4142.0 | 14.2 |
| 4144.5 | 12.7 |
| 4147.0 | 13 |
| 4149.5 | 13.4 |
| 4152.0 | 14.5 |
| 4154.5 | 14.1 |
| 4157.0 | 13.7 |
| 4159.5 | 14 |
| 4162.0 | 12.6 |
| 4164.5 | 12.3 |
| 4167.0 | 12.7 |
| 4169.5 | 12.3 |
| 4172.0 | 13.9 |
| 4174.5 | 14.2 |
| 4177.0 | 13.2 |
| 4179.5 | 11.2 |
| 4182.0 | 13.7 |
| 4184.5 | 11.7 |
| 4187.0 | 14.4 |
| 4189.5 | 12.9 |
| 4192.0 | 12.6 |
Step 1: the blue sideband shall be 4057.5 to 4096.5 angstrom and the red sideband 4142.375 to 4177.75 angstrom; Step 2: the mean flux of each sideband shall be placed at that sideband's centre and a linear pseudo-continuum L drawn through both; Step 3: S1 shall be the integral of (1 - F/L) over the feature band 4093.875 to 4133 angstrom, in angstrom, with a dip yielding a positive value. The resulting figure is 2.6 angstrom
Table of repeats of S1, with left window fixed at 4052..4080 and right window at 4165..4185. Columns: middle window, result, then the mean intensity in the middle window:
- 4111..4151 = -1.68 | 13.4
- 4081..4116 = 2.51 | 11.9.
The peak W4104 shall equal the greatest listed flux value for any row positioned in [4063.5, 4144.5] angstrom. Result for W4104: 15.3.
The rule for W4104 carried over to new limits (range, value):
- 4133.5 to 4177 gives 14.6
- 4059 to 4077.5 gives 14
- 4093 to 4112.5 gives 12.5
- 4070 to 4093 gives 14.5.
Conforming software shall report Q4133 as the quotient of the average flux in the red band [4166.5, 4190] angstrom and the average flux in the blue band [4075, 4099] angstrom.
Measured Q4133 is 1.06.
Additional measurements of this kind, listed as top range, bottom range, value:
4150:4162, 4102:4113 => 1.20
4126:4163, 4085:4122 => 1.16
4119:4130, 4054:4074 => 1.06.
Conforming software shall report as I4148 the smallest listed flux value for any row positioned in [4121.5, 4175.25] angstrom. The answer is 12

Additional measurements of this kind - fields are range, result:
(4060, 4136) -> 7.86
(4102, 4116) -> 9.96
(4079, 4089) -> 12.1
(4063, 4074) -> 10.7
